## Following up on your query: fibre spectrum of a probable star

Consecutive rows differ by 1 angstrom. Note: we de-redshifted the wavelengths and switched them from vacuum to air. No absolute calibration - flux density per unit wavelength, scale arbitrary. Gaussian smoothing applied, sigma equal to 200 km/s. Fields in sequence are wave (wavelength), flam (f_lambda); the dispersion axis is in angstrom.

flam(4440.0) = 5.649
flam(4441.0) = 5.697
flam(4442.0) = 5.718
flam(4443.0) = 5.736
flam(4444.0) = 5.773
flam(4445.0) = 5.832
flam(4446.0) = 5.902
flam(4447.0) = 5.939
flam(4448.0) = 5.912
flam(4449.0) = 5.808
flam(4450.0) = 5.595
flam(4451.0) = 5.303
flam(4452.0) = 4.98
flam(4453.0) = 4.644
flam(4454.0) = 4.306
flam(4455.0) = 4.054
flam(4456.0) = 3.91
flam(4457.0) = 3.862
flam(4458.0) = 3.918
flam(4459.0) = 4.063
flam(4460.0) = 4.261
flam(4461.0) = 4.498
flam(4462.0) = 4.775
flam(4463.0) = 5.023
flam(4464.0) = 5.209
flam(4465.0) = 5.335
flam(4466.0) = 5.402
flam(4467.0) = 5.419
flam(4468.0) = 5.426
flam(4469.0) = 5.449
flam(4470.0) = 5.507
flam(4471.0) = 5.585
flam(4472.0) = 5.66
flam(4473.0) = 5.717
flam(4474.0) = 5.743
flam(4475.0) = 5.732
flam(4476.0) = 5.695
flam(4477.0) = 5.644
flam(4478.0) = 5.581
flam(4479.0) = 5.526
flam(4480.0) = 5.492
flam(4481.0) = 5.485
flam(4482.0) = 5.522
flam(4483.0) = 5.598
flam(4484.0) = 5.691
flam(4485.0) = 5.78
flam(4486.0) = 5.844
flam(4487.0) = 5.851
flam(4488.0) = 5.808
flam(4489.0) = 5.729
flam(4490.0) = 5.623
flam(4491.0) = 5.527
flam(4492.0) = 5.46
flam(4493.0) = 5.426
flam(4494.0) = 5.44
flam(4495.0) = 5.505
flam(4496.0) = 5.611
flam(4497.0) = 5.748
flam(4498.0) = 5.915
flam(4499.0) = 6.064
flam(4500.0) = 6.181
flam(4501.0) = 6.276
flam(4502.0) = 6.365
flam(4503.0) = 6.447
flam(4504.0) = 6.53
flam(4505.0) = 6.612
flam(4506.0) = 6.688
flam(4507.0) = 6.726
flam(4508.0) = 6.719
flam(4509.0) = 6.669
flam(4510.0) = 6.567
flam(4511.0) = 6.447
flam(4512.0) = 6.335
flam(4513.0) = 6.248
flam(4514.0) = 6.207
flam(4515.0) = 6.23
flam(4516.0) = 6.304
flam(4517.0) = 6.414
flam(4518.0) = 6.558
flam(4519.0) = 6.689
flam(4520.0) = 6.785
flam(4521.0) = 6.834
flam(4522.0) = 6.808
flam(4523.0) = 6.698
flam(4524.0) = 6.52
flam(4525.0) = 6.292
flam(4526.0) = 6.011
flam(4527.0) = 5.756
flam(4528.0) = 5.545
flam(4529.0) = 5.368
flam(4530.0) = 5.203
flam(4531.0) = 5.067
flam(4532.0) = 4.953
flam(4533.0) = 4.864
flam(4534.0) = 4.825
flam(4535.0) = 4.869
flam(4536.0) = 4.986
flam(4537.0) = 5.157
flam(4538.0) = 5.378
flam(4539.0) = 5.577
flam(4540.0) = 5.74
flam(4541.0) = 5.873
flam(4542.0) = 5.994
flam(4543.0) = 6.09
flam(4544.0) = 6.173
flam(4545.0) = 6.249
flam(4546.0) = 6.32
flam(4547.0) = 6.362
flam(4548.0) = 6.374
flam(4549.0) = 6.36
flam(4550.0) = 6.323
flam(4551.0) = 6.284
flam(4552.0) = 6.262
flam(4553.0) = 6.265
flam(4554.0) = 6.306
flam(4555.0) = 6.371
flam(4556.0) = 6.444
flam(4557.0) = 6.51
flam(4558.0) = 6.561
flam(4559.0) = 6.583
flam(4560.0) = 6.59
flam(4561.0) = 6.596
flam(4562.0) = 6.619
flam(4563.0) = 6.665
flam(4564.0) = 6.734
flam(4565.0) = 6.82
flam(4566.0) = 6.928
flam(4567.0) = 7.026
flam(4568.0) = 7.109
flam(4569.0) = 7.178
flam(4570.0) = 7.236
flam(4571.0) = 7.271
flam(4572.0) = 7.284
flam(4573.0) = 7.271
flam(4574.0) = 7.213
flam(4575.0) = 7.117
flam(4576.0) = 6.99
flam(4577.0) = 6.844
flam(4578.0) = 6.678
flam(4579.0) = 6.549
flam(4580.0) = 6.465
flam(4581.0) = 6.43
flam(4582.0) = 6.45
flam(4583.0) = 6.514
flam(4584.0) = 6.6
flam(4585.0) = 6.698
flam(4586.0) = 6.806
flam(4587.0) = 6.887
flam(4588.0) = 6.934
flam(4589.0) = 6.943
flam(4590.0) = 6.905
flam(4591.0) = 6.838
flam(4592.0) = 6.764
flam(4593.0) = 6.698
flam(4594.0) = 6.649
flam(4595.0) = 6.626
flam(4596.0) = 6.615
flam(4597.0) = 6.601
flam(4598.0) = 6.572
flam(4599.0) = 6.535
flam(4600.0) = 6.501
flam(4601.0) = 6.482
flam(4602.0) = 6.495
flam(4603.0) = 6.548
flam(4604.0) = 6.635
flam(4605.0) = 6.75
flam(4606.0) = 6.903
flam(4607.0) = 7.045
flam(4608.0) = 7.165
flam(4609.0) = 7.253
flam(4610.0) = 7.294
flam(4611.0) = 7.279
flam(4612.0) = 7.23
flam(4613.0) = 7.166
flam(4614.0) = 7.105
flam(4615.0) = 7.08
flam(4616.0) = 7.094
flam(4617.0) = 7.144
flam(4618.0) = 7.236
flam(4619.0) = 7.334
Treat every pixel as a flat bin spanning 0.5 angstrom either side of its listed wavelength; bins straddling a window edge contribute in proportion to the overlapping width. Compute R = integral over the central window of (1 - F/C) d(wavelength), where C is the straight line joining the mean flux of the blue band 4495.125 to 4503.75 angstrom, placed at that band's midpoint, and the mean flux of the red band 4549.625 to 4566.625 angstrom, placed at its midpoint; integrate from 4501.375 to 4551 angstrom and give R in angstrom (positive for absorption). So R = 1.4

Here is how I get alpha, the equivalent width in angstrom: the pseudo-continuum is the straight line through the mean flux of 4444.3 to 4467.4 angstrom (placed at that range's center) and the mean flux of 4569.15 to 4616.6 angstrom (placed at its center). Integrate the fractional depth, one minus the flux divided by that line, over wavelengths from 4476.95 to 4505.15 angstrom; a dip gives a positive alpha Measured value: -1.8 angstrom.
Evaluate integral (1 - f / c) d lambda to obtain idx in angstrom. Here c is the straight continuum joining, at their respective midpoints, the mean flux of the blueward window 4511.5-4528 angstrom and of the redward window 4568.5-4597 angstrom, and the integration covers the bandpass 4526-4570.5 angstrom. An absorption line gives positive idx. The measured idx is 3.36 angstrom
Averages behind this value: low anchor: 6.39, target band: 6.1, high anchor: 6.83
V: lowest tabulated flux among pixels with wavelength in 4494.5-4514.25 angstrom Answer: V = 5.505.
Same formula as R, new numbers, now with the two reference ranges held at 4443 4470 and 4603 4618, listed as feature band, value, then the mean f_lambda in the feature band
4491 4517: -2.3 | 6.18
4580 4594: 0.1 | 6.72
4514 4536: 0.1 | 5.92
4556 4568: -0.5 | 6.7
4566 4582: -0.9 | 6.96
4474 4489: -0.8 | 5.67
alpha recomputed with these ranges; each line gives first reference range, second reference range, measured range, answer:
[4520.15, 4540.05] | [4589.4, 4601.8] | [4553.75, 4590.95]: -3.0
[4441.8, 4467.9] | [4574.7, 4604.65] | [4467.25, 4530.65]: -4.6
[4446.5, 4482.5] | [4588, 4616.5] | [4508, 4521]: -1.6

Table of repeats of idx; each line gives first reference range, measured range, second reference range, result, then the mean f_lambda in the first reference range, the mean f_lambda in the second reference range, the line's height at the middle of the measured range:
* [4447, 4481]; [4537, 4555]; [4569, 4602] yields 0.4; 5.14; 6.78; 6.25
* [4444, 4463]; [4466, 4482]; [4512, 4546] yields -1.3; 4.89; 5.9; 5.17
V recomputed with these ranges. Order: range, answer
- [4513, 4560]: 4.825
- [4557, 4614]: 6.43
